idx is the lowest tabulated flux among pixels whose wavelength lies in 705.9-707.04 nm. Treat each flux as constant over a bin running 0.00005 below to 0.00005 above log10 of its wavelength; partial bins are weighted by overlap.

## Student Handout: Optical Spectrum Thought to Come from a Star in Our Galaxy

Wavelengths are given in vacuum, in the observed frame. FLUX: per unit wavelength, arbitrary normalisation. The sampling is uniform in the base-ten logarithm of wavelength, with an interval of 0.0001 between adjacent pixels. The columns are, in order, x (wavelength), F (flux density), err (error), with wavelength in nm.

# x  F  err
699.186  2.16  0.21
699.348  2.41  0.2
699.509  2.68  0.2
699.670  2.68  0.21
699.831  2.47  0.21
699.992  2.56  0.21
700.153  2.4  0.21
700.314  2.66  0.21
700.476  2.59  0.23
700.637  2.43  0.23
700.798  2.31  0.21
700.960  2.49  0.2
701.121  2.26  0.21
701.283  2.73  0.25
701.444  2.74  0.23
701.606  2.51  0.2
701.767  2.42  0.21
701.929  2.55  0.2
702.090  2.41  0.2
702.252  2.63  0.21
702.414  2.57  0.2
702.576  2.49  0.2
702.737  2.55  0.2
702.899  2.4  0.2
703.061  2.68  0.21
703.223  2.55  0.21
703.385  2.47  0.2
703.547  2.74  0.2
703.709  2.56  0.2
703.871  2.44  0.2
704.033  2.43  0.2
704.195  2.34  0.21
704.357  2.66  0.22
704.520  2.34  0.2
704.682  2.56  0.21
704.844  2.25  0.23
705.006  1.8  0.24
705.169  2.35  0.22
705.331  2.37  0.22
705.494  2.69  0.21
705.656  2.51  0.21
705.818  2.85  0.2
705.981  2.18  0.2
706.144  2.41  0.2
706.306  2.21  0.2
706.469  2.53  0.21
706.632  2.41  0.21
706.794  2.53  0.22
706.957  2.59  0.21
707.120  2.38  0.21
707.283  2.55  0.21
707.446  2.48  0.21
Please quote 2.18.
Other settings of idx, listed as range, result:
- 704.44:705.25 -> 1.8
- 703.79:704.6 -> 2.34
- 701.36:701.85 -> 2.42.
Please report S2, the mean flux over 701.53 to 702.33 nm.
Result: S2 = 2.51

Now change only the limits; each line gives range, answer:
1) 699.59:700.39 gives 2.56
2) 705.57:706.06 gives 2.52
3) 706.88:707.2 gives 2.48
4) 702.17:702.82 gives 2.56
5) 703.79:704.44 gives 2.47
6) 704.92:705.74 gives 2.35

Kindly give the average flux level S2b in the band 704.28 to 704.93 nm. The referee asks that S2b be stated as 2.45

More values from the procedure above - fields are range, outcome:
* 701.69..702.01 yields 2.49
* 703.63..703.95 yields 2.5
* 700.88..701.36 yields 2.49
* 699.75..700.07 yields 2.52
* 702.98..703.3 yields 2.61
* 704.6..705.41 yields 2.27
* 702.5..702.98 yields 2.48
